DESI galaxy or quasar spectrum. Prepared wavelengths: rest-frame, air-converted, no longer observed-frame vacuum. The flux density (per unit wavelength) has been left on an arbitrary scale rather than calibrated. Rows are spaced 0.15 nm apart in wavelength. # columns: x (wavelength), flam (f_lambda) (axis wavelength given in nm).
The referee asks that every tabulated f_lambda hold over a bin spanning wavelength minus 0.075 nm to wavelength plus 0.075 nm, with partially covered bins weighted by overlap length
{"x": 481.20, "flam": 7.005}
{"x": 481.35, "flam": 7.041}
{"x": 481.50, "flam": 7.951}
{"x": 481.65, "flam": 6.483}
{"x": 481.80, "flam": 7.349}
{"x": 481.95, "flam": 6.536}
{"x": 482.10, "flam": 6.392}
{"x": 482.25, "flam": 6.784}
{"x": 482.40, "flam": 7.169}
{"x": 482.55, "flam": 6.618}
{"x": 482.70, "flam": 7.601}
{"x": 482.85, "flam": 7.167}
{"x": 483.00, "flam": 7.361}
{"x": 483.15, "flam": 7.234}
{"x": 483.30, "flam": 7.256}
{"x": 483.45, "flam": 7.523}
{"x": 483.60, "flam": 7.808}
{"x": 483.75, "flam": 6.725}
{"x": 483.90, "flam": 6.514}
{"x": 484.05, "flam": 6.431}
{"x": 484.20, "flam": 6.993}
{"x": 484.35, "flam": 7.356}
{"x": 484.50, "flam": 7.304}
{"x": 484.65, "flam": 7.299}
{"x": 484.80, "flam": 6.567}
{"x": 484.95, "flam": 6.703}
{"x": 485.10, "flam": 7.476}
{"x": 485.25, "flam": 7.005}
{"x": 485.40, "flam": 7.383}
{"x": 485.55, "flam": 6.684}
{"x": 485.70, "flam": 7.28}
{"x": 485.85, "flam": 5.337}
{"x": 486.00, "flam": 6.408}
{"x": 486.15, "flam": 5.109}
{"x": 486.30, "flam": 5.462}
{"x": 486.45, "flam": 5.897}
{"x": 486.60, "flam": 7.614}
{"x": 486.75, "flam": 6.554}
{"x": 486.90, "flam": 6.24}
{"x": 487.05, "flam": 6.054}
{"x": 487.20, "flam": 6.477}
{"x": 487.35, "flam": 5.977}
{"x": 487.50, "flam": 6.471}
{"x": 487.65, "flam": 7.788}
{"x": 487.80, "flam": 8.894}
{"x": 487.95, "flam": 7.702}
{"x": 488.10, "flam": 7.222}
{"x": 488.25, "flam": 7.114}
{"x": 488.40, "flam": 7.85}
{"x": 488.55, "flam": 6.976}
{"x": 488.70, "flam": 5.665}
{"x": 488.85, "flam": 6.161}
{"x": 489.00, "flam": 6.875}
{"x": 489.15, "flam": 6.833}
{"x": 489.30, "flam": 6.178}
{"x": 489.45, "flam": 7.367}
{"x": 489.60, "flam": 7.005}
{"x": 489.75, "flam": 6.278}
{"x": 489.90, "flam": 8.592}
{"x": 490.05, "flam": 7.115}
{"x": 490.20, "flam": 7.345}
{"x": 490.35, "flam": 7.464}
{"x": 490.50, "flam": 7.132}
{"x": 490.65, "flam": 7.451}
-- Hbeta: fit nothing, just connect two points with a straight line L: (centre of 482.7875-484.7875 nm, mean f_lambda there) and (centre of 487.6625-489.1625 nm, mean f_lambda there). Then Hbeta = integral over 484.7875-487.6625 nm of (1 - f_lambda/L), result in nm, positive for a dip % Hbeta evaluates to 0.264 nm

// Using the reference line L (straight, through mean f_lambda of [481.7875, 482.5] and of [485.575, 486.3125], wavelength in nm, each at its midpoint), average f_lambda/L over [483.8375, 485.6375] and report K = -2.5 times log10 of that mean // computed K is -0.119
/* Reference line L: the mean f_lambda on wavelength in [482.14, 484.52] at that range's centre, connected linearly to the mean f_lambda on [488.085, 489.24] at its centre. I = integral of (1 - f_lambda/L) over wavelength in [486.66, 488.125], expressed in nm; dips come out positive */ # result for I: -0.01 nm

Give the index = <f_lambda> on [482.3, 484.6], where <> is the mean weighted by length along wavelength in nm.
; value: 7.14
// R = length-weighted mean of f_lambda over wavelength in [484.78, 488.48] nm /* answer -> 6.77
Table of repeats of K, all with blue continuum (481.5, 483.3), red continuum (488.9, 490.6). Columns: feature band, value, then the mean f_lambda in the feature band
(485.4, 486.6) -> 0.14 mag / 6.21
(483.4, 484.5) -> 0.00 mag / 7.06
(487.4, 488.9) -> -0.02 mag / 7.18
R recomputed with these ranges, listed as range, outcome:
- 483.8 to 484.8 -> 6.95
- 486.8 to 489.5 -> 6.87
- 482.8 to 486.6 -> 6.82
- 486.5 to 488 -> 6.95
